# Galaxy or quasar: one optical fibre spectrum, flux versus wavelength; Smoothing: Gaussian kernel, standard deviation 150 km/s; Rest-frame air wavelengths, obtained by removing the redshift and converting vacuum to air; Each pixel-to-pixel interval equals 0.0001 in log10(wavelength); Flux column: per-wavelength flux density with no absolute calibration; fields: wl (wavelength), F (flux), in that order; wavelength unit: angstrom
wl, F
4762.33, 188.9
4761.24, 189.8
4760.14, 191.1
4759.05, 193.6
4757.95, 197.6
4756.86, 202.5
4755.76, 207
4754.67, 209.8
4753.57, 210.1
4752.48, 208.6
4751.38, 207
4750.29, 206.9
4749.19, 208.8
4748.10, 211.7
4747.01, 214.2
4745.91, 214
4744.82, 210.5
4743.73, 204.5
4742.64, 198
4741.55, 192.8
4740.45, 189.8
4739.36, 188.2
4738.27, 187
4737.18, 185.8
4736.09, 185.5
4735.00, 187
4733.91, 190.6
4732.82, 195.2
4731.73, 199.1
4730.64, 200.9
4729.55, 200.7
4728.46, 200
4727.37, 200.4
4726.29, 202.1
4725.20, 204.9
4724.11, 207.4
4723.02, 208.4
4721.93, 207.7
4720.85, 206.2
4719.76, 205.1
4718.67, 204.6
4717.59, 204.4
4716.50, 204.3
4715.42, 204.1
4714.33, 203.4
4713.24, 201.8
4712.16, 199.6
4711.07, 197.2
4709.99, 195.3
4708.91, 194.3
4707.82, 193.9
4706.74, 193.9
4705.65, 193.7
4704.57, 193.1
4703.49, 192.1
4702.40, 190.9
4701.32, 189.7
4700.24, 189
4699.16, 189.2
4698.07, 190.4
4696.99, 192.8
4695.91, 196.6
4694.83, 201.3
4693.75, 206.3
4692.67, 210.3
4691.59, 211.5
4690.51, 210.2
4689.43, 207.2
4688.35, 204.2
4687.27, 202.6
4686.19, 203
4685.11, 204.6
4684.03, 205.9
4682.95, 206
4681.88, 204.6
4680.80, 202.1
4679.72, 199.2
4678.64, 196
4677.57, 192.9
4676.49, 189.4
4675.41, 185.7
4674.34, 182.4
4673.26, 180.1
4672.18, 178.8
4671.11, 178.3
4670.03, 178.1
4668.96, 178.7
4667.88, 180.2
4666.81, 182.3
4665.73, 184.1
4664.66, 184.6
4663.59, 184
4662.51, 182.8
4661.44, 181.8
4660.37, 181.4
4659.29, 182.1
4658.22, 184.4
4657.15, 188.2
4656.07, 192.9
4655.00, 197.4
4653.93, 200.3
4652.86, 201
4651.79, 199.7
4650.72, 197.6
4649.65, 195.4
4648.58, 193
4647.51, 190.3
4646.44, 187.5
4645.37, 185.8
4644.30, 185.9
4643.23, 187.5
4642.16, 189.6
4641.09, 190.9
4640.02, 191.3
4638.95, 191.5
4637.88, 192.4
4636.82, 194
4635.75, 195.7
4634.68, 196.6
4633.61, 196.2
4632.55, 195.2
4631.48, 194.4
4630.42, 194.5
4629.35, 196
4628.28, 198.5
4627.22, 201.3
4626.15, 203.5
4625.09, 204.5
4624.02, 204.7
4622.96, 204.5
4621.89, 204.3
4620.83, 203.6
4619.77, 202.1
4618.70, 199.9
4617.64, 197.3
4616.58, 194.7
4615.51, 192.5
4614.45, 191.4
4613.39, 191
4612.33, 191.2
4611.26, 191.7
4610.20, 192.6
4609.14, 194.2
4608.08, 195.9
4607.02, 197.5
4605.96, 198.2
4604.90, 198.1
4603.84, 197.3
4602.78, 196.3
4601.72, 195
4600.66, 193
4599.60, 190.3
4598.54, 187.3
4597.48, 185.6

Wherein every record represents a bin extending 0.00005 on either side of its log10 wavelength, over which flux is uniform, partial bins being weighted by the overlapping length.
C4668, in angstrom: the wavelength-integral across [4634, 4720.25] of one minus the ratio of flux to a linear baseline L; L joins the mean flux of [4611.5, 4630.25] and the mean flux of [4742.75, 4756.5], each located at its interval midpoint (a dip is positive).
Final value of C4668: 3.9 angstrom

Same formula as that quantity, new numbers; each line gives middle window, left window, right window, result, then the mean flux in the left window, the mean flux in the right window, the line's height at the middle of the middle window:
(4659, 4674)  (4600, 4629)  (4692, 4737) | 1.3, 198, 198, 198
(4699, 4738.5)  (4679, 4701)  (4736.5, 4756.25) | 0.9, 202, 203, 202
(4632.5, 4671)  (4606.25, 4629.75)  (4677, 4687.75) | 2.0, 198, 202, 200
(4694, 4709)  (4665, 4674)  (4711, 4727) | 0.2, 180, 204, 196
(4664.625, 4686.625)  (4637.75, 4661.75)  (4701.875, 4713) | 0.2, 191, 195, 193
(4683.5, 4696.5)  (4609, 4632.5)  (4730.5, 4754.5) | -0.4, 198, 200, 199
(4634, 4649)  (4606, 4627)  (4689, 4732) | 0.6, 198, 200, 198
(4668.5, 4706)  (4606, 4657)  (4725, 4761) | 0.5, 195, 200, 198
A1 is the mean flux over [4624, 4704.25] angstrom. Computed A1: 193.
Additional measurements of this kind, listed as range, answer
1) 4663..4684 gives 188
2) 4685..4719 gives 199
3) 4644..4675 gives 187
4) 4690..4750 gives 199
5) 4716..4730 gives 204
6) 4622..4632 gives 200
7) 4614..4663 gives 194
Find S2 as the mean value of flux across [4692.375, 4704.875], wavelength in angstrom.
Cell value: 195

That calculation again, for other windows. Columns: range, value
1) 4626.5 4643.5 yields 194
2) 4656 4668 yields 184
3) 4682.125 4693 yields 206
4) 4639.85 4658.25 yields 192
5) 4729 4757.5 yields 201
